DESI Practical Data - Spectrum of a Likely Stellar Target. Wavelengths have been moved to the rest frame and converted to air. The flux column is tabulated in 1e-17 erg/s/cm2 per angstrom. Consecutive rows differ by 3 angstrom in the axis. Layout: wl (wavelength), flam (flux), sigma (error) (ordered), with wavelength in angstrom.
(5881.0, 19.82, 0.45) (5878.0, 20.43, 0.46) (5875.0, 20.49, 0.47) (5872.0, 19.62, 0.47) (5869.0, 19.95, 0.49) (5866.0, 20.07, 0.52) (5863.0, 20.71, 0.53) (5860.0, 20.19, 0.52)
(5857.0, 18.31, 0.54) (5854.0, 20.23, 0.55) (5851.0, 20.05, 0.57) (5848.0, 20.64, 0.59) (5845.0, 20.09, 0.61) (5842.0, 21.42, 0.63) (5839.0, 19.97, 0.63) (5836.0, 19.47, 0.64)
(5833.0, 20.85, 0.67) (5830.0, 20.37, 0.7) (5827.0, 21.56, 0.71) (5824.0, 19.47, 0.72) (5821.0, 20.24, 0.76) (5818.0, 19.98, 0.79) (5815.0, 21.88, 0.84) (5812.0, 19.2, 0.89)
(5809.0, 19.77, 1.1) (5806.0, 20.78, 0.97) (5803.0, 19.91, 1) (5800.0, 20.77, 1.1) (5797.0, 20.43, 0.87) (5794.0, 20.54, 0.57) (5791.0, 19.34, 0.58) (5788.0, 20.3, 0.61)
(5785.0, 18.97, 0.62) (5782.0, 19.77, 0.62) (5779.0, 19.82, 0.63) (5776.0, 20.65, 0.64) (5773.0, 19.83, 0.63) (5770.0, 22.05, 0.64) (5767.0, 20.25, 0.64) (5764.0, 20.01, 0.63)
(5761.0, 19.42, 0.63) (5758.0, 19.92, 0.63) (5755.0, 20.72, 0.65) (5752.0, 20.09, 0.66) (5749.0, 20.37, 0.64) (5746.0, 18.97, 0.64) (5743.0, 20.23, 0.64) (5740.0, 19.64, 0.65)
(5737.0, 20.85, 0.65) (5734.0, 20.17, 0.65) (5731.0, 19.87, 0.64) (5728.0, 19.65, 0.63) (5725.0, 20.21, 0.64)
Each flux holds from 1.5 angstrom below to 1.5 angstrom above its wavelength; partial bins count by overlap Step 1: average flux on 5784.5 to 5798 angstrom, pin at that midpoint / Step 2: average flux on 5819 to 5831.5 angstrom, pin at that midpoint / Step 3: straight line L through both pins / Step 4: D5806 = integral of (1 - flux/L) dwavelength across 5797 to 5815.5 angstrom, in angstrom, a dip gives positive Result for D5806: -0.1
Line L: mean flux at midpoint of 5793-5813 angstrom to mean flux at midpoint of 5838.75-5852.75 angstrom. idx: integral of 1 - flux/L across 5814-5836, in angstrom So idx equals -0.2 angstrom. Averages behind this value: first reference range 20.2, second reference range 20.5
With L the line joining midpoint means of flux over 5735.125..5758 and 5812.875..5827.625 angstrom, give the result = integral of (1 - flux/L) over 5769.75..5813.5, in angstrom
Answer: 0.6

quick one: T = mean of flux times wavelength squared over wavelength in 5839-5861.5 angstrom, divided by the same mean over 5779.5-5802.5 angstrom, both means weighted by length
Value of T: 1.0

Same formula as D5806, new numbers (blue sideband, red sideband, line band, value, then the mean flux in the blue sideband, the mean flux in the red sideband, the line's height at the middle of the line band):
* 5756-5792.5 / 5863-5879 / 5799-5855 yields -0.7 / 20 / 20.2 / 20.1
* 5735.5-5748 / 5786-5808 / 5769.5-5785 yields 0.0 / 19.9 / 20.3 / 20.1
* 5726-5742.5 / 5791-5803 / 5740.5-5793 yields 0.4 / 20.1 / 20.3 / 20.2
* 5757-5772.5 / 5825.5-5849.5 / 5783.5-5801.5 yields 0.3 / 20.3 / 20.5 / 20.4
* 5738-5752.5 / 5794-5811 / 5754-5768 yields 0.0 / 19.9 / 20.3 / 20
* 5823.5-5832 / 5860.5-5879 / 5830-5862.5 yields 0.4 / 20.6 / 20.2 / 20.4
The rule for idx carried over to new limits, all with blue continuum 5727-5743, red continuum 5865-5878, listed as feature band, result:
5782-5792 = 0.2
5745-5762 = 0.1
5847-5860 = 0.2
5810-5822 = -0.1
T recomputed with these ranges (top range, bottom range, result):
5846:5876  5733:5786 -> 1.03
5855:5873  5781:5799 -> 1.02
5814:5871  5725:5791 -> 1.04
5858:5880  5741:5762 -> 1.05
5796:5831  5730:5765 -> 1.04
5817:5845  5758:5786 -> 1.03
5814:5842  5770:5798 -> 1.03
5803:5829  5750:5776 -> 1.02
